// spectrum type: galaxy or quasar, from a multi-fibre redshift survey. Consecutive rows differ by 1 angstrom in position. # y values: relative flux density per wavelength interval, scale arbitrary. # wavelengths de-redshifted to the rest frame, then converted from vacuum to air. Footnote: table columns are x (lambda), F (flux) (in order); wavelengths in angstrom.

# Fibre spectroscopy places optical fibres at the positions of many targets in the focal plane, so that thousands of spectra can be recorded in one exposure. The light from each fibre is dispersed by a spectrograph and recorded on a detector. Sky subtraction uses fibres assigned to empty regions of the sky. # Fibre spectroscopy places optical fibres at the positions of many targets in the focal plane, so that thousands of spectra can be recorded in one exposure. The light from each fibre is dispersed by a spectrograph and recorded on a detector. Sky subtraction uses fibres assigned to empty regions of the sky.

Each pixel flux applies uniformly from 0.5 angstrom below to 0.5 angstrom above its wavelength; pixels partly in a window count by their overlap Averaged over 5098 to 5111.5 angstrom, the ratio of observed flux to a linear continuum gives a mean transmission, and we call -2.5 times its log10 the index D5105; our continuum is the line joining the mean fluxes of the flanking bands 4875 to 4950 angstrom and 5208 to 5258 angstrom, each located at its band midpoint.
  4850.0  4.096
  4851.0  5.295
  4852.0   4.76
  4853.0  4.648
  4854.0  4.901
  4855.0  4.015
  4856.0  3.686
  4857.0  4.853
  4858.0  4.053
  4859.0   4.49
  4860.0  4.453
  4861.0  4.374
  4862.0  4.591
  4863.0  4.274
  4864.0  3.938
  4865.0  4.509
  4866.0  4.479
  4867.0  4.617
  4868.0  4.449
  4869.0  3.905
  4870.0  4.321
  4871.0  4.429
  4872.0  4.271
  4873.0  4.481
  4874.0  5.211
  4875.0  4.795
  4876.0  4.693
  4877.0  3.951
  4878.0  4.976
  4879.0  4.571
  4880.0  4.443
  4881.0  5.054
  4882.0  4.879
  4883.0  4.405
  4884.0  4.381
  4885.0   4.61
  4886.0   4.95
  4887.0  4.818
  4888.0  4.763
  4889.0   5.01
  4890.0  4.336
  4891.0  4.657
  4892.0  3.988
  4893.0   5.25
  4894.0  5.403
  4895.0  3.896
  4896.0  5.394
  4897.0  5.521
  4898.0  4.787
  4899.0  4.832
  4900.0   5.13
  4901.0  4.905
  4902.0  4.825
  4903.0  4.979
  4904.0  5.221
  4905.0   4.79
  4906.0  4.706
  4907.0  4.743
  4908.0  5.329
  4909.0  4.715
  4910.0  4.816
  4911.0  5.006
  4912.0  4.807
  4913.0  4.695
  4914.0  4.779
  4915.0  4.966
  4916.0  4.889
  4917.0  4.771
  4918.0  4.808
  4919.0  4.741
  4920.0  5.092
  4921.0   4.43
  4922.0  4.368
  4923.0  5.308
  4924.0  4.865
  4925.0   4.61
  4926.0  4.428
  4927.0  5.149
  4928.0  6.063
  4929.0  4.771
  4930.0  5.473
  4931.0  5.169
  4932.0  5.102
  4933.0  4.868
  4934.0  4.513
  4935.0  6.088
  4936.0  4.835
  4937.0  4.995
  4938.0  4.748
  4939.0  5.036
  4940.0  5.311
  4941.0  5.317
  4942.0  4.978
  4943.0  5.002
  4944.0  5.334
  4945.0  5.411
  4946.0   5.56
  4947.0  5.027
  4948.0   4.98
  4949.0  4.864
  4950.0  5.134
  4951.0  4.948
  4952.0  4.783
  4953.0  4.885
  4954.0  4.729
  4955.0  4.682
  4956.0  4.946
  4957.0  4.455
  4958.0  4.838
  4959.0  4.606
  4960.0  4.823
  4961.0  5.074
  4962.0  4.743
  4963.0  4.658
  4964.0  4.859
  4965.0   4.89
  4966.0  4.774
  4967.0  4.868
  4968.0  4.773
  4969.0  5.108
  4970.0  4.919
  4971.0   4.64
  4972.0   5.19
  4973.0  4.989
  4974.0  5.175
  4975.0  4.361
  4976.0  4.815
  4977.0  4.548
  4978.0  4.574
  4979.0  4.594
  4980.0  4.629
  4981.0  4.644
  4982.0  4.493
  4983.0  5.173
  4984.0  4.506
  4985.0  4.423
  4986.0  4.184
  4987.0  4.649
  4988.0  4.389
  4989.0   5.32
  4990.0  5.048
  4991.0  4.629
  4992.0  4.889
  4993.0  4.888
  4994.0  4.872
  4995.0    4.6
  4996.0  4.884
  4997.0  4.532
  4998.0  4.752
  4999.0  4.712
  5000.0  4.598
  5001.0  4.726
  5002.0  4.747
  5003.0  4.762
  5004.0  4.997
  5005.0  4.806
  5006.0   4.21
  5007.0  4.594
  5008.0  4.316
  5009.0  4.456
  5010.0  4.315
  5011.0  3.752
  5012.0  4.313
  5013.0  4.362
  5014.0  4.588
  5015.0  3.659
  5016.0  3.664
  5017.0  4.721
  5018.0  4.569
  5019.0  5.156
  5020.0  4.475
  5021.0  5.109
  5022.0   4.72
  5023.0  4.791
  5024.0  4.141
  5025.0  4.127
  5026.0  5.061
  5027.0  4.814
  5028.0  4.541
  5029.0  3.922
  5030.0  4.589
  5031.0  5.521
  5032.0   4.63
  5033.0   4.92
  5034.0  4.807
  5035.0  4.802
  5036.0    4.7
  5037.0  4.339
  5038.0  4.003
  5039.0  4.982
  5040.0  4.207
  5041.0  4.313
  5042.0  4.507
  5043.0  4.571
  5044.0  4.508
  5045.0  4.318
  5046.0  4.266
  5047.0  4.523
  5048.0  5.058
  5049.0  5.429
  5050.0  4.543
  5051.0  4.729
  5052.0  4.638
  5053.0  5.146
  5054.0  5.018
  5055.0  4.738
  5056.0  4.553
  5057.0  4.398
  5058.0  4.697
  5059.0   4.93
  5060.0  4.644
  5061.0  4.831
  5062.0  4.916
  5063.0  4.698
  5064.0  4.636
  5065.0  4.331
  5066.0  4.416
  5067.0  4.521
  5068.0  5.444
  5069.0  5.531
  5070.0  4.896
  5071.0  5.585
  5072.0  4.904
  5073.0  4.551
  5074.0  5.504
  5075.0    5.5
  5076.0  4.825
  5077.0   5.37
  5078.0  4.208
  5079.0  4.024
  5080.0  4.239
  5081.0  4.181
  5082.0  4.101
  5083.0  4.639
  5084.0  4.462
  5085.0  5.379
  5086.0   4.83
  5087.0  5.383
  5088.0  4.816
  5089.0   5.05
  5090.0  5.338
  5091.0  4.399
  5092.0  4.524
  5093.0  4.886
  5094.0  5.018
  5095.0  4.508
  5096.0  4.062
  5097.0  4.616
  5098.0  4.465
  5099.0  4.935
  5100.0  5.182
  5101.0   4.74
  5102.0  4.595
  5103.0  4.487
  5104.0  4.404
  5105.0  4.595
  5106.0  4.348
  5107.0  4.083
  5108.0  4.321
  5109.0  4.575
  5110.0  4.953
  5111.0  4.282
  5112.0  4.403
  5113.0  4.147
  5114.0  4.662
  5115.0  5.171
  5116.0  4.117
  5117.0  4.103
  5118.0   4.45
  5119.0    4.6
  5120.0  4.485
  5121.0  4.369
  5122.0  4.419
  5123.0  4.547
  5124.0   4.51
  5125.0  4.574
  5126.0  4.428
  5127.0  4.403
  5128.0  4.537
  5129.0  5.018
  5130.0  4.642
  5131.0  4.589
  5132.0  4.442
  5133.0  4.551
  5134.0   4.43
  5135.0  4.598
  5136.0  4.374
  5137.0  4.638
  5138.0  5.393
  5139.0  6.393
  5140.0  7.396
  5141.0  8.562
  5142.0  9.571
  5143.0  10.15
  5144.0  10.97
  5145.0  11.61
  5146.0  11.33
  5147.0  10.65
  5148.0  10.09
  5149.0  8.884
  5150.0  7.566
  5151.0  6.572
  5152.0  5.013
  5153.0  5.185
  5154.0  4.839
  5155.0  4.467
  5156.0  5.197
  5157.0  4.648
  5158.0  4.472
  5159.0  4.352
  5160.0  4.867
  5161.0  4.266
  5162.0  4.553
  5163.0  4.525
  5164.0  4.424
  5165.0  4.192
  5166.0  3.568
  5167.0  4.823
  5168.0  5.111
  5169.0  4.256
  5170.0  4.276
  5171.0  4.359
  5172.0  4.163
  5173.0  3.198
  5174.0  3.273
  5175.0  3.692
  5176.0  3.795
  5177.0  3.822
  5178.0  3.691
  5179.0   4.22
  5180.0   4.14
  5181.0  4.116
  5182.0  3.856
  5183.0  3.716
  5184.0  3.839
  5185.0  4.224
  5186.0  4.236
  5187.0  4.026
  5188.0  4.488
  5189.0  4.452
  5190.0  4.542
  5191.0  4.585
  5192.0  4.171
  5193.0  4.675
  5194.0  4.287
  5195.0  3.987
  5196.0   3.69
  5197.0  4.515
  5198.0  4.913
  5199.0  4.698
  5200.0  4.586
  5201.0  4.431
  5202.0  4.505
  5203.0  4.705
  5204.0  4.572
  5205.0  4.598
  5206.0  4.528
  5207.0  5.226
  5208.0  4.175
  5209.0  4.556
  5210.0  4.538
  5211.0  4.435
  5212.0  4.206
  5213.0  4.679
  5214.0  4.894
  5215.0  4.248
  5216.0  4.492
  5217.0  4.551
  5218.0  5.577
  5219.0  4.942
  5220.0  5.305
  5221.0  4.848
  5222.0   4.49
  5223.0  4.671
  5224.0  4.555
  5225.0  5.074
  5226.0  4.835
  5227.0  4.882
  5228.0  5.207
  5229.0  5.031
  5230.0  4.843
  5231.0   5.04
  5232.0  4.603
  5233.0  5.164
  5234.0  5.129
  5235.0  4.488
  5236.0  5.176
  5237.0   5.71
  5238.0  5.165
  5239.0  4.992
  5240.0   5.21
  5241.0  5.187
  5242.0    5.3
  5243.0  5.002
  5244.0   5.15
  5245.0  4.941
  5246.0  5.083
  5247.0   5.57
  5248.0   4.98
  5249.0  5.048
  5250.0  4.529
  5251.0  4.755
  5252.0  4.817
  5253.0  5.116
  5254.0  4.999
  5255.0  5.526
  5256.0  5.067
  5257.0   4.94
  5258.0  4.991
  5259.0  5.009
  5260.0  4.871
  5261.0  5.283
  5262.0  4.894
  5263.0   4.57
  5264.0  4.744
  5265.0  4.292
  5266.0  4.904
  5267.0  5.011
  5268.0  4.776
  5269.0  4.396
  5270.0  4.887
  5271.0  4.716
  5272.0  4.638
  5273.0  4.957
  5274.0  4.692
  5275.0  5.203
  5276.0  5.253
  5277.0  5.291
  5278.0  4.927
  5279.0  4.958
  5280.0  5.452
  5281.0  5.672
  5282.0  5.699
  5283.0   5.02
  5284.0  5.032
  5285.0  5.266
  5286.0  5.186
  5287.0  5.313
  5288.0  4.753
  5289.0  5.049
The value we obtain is 0.078 mag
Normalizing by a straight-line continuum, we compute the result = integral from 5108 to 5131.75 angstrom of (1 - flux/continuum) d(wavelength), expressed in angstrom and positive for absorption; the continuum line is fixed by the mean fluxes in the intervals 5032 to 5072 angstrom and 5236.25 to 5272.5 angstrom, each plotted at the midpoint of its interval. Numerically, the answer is 1.4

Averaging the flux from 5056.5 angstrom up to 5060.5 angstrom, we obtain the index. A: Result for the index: 4.67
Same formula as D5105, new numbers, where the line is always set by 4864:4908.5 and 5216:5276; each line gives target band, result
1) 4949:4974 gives -0.02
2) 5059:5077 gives -0.02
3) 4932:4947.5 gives -0.09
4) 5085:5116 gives 0.04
